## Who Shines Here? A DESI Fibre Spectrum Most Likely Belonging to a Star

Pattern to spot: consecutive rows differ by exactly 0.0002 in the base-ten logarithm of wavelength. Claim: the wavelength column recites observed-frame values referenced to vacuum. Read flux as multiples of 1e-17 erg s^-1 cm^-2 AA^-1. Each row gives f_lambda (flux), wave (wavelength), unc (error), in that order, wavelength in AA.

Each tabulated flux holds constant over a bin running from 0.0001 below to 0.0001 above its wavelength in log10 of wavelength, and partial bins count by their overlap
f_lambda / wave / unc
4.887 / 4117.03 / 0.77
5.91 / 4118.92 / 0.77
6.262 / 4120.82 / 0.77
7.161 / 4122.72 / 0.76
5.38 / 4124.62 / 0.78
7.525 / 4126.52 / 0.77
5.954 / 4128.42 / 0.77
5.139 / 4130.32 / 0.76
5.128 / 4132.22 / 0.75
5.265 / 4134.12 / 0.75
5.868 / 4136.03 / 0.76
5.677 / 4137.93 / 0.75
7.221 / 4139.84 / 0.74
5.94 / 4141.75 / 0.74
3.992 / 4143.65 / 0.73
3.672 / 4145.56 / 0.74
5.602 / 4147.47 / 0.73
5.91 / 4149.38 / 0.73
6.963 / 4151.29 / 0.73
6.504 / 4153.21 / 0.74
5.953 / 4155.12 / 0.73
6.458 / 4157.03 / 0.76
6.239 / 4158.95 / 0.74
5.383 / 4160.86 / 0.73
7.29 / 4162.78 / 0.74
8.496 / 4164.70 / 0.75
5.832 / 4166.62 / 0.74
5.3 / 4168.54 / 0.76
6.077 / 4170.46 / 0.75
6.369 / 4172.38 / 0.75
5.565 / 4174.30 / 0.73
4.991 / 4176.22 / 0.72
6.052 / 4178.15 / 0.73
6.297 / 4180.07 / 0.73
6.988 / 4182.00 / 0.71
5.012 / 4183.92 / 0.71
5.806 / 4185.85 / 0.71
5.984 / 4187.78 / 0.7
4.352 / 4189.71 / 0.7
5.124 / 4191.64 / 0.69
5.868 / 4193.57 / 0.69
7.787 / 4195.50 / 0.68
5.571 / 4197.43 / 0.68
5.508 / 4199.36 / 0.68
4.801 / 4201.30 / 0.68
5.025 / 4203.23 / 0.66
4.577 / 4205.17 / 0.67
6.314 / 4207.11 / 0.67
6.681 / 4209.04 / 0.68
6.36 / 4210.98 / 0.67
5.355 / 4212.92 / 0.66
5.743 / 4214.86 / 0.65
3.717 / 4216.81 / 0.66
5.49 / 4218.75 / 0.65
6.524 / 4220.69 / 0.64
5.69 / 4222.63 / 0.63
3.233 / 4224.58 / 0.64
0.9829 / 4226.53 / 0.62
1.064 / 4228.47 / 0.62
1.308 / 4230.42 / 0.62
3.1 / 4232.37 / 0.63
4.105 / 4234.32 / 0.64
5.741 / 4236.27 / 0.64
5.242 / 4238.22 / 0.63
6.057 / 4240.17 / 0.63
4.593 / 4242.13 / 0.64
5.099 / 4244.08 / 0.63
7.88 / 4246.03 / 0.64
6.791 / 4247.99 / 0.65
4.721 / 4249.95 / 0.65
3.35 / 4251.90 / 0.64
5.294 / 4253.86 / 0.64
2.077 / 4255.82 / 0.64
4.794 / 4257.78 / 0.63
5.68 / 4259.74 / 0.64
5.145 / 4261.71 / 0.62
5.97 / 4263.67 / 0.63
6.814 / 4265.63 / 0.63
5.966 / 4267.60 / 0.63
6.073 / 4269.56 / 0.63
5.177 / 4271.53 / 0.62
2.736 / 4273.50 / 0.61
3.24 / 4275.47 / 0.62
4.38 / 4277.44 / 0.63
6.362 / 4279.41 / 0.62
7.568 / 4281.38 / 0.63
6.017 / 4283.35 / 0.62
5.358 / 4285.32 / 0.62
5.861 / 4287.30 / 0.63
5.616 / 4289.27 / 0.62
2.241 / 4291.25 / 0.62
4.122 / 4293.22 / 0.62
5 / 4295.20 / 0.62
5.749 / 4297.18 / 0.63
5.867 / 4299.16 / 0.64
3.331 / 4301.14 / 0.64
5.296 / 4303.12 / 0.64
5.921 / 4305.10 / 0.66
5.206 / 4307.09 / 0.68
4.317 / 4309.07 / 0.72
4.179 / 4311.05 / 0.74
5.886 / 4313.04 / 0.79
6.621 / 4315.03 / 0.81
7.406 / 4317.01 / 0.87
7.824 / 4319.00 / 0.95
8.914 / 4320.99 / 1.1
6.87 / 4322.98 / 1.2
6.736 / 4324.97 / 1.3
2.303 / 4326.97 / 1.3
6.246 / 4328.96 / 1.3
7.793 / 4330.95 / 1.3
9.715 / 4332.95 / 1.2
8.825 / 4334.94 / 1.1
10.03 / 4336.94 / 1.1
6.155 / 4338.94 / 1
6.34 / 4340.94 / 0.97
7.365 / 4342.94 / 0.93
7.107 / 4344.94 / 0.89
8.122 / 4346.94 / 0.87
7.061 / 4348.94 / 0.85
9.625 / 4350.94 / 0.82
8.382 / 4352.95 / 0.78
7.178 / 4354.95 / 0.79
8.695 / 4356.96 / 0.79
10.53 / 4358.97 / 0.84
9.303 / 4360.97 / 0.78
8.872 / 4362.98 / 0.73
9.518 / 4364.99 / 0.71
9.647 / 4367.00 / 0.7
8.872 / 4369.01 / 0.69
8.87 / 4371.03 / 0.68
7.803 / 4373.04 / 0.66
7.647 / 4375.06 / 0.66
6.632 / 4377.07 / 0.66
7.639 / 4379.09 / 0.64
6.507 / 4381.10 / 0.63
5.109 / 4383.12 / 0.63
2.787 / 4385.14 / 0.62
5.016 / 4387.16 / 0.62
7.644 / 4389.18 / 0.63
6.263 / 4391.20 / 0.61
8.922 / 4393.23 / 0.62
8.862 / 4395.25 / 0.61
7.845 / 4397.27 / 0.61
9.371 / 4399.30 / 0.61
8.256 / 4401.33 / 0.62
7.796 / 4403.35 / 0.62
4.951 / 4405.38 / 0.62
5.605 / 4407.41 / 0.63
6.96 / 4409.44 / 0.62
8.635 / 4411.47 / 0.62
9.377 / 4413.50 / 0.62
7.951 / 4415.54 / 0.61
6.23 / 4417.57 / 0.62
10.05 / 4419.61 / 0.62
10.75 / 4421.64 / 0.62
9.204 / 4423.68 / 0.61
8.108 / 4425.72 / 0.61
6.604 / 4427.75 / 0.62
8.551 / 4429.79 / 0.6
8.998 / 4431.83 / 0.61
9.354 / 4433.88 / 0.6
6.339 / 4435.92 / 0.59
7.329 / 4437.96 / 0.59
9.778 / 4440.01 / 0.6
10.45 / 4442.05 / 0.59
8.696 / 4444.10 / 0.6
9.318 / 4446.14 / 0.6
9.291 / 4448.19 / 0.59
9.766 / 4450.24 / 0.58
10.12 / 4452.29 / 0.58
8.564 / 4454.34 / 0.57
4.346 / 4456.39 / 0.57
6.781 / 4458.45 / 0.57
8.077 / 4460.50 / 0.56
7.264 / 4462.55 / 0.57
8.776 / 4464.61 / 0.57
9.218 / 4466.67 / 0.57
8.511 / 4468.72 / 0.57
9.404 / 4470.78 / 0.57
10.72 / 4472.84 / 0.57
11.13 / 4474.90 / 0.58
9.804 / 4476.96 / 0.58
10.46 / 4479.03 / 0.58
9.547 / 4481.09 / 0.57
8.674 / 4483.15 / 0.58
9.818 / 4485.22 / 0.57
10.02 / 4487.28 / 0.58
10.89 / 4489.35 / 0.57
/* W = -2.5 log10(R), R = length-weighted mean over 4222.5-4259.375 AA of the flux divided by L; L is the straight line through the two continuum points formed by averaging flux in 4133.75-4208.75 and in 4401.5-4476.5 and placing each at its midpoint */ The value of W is 0.46 mag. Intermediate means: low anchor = 5.85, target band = 4.26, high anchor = 8.43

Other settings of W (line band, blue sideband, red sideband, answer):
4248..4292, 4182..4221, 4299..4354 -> 0.23 mag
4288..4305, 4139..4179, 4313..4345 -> 0.42 mag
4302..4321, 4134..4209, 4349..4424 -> 0.20 mag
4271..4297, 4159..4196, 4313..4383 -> 0.40 mag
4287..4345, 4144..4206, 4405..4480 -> 0.19 mag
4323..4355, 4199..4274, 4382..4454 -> -0.12 mag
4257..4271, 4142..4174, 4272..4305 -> -0.12 mag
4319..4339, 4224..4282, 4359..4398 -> -0.15 mag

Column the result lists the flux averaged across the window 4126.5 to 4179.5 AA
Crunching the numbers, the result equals 5.92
